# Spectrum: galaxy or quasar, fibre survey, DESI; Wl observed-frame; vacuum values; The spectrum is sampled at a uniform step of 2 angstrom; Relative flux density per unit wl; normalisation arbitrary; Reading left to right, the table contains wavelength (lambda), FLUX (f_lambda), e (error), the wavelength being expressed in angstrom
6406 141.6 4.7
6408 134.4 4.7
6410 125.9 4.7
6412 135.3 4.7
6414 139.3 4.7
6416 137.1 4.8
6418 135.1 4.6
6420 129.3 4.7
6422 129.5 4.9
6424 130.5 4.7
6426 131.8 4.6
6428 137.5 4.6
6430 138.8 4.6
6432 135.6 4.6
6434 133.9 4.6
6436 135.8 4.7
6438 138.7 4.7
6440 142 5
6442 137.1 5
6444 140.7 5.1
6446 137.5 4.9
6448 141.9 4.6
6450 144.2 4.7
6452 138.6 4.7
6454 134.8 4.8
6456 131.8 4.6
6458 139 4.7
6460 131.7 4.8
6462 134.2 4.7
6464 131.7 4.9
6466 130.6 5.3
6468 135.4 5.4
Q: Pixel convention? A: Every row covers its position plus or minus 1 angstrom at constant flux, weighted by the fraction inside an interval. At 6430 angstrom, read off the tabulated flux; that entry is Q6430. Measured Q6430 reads 138.8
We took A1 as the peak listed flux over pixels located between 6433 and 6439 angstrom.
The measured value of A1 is 138.7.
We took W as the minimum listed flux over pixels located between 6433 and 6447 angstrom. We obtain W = 133.9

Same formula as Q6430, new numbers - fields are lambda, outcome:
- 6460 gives 131.7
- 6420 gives 129.3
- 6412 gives 135.3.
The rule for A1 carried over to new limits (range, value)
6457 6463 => 139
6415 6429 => 137.5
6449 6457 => 144.2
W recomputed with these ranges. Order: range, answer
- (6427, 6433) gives 135.6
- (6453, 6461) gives 131.7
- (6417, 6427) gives 129.3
